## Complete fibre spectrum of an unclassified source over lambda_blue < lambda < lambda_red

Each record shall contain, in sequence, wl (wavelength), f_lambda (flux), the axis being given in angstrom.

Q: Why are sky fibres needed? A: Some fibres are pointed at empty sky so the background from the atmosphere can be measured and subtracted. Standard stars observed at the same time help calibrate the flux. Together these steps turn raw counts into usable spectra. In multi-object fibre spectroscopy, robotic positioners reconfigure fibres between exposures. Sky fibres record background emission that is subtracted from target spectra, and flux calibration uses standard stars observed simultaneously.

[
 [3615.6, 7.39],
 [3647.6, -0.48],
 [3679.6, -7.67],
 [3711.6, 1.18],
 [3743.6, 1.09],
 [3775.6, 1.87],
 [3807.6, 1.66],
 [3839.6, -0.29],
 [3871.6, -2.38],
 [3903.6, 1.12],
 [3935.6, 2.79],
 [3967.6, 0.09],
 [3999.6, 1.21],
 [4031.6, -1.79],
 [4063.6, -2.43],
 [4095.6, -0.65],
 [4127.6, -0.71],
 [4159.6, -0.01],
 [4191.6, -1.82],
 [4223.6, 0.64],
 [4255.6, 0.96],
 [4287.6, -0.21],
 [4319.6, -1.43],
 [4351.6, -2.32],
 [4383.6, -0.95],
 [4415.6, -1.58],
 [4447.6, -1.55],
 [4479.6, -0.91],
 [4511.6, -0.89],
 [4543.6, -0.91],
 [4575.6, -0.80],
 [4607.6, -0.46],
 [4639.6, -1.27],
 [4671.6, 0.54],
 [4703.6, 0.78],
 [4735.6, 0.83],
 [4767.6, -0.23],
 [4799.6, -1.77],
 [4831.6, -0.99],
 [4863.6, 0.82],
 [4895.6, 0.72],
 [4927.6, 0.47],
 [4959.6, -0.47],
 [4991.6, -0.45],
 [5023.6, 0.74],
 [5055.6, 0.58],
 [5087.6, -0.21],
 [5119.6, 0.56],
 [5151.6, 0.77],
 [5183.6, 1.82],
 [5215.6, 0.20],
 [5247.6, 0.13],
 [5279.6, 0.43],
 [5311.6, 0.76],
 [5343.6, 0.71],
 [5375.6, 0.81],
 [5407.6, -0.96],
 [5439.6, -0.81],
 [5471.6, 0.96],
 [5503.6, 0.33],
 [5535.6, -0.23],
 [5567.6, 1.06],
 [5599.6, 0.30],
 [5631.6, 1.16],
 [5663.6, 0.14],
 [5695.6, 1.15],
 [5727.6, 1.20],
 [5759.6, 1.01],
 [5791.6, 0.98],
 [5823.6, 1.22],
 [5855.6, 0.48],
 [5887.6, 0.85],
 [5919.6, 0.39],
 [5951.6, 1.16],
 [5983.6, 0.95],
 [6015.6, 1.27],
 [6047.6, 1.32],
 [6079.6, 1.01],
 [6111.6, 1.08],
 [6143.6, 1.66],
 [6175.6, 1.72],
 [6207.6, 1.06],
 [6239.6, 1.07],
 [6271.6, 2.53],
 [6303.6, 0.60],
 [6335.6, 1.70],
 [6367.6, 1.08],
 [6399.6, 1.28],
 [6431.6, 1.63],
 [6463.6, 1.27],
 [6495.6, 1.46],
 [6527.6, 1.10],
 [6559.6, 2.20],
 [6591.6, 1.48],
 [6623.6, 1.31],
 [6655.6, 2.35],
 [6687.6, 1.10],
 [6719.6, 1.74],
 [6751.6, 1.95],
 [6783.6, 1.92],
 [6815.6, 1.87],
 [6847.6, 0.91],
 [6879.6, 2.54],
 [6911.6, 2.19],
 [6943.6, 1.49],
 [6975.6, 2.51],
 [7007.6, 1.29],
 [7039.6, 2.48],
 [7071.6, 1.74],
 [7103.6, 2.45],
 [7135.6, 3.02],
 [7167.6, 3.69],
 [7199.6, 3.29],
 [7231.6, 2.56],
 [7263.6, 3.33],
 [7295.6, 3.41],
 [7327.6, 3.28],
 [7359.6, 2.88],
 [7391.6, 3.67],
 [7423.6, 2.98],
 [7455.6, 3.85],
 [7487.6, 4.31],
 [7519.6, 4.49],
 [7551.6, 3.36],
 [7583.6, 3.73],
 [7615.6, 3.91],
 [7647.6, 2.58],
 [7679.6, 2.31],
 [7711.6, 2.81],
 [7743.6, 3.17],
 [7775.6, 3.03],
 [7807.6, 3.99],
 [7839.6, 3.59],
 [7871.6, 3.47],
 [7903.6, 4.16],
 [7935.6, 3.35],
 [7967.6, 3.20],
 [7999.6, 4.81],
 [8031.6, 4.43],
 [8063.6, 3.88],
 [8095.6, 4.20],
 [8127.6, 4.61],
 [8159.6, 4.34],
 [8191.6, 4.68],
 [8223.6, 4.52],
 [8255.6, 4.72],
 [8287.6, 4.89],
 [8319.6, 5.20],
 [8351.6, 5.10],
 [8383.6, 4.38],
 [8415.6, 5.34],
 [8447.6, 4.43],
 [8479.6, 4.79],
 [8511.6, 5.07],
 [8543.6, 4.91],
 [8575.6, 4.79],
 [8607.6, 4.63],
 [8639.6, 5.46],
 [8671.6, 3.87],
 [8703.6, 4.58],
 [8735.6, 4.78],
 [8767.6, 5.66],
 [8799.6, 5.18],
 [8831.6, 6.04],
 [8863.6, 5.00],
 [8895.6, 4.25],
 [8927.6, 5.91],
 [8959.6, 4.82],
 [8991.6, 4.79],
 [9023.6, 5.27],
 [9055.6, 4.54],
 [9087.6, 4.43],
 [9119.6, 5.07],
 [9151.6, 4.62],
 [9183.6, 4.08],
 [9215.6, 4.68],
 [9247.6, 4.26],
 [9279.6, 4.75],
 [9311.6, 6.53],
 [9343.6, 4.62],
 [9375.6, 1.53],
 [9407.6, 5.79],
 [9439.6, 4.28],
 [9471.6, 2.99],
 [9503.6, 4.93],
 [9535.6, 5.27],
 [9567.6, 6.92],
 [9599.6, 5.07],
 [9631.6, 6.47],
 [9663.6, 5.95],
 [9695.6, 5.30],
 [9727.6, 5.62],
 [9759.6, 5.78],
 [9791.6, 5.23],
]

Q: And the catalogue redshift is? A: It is 0.78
